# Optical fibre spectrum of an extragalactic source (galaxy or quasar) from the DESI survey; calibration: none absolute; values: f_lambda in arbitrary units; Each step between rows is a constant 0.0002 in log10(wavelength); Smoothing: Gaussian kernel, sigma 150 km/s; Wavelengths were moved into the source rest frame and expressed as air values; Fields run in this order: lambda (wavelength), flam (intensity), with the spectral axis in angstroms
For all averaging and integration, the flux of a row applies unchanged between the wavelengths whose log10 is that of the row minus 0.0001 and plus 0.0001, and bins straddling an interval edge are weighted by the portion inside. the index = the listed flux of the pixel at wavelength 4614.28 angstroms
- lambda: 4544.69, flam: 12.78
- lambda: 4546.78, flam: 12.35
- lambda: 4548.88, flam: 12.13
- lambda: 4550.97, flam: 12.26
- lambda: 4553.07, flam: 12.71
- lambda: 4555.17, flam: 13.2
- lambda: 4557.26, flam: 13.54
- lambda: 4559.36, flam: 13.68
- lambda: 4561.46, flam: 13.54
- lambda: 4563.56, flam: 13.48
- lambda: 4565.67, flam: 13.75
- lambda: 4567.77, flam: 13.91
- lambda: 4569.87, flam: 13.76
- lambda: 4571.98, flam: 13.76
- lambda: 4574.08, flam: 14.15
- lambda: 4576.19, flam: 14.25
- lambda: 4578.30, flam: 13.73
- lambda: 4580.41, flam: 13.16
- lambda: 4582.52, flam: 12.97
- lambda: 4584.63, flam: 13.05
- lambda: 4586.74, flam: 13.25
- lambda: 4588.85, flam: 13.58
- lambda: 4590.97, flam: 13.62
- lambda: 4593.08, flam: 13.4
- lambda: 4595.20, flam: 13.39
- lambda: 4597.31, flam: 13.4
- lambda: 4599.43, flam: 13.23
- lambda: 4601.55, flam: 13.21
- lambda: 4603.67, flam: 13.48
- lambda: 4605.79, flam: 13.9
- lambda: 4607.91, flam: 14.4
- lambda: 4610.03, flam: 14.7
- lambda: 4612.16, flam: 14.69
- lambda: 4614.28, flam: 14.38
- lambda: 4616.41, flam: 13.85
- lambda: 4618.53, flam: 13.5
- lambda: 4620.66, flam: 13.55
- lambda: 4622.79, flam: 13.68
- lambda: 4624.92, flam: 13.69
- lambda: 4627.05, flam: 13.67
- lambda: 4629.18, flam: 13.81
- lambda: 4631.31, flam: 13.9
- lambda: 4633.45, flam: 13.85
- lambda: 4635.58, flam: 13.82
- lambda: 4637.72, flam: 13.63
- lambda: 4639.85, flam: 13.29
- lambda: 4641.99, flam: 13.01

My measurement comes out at 14.38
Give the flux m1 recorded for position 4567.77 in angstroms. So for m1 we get 13.91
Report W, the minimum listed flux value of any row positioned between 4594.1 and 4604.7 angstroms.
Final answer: 13.21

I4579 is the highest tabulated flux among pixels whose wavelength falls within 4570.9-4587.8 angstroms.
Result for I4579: 14.25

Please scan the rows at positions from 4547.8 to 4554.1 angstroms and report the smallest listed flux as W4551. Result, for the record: 12.13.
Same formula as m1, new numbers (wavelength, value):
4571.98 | 13.76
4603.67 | 13.48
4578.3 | 13.73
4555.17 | 13.2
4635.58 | 13.82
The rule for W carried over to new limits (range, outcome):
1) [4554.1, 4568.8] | 13.2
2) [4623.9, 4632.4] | 13.67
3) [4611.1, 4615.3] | 14.38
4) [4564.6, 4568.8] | 13.75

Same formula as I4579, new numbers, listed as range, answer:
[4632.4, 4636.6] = 13.85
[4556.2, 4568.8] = 13.91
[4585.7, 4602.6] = 13.62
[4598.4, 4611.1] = 14.7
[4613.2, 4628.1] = 14.38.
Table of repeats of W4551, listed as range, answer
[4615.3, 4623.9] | 13.5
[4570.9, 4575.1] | 13.76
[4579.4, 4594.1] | 12.97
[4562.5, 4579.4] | 13.48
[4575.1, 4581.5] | 13.16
